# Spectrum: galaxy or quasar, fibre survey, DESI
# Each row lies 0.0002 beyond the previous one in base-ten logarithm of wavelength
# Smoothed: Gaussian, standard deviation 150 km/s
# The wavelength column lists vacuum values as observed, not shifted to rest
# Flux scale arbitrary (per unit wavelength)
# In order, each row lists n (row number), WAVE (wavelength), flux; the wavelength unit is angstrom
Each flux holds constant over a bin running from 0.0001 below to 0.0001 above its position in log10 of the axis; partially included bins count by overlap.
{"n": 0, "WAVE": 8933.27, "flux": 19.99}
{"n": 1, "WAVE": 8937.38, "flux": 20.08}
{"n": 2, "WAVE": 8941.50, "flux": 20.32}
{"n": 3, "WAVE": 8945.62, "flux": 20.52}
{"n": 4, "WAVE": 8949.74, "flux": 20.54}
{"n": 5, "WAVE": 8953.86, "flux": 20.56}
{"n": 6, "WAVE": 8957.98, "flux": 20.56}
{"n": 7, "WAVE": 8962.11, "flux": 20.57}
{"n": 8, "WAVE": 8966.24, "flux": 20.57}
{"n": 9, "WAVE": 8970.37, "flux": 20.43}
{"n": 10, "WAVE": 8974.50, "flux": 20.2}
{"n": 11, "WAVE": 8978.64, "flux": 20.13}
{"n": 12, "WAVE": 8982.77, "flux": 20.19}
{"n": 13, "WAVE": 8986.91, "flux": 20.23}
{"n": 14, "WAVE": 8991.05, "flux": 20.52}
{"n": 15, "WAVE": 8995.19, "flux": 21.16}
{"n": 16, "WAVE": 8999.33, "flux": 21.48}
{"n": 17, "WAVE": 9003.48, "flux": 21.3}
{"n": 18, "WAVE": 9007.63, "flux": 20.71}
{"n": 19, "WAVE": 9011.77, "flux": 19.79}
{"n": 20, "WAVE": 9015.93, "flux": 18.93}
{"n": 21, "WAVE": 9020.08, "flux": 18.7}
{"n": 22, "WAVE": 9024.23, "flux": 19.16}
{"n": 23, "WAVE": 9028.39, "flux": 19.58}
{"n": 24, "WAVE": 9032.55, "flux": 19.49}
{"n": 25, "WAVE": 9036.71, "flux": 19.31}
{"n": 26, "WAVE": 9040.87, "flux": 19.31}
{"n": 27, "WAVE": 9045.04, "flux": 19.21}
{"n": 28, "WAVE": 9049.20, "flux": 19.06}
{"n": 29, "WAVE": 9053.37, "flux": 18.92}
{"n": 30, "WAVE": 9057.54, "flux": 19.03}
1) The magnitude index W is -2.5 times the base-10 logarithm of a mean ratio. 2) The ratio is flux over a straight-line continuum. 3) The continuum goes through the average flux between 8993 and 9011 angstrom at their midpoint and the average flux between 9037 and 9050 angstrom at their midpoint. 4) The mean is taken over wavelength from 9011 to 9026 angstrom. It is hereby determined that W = 0.07 mag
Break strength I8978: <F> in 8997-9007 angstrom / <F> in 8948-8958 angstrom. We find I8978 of 1.0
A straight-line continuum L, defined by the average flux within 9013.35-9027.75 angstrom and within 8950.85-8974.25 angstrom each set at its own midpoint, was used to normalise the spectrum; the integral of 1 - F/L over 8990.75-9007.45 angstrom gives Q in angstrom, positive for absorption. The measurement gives -1.3 angstrom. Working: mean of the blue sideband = 20.5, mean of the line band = 21.1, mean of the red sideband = 19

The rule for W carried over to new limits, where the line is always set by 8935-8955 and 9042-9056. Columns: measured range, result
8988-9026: -0.032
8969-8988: -0.014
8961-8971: -0.021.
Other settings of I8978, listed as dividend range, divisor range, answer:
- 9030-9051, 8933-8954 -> 0.95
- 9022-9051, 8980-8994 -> 0.95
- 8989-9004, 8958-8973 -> 1.03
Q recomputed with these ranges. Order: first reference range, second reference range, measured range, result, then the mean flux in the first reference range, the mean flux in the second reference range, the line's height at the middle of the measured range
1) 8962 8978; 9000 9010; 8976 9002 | 0.15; 20.4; 21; 20.7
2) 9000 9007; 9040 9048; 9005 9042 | 1.36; 21.2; 19.2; 20.2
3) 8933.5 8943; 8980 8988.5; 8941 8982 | -0.51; 20.2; 20.2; 20.2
